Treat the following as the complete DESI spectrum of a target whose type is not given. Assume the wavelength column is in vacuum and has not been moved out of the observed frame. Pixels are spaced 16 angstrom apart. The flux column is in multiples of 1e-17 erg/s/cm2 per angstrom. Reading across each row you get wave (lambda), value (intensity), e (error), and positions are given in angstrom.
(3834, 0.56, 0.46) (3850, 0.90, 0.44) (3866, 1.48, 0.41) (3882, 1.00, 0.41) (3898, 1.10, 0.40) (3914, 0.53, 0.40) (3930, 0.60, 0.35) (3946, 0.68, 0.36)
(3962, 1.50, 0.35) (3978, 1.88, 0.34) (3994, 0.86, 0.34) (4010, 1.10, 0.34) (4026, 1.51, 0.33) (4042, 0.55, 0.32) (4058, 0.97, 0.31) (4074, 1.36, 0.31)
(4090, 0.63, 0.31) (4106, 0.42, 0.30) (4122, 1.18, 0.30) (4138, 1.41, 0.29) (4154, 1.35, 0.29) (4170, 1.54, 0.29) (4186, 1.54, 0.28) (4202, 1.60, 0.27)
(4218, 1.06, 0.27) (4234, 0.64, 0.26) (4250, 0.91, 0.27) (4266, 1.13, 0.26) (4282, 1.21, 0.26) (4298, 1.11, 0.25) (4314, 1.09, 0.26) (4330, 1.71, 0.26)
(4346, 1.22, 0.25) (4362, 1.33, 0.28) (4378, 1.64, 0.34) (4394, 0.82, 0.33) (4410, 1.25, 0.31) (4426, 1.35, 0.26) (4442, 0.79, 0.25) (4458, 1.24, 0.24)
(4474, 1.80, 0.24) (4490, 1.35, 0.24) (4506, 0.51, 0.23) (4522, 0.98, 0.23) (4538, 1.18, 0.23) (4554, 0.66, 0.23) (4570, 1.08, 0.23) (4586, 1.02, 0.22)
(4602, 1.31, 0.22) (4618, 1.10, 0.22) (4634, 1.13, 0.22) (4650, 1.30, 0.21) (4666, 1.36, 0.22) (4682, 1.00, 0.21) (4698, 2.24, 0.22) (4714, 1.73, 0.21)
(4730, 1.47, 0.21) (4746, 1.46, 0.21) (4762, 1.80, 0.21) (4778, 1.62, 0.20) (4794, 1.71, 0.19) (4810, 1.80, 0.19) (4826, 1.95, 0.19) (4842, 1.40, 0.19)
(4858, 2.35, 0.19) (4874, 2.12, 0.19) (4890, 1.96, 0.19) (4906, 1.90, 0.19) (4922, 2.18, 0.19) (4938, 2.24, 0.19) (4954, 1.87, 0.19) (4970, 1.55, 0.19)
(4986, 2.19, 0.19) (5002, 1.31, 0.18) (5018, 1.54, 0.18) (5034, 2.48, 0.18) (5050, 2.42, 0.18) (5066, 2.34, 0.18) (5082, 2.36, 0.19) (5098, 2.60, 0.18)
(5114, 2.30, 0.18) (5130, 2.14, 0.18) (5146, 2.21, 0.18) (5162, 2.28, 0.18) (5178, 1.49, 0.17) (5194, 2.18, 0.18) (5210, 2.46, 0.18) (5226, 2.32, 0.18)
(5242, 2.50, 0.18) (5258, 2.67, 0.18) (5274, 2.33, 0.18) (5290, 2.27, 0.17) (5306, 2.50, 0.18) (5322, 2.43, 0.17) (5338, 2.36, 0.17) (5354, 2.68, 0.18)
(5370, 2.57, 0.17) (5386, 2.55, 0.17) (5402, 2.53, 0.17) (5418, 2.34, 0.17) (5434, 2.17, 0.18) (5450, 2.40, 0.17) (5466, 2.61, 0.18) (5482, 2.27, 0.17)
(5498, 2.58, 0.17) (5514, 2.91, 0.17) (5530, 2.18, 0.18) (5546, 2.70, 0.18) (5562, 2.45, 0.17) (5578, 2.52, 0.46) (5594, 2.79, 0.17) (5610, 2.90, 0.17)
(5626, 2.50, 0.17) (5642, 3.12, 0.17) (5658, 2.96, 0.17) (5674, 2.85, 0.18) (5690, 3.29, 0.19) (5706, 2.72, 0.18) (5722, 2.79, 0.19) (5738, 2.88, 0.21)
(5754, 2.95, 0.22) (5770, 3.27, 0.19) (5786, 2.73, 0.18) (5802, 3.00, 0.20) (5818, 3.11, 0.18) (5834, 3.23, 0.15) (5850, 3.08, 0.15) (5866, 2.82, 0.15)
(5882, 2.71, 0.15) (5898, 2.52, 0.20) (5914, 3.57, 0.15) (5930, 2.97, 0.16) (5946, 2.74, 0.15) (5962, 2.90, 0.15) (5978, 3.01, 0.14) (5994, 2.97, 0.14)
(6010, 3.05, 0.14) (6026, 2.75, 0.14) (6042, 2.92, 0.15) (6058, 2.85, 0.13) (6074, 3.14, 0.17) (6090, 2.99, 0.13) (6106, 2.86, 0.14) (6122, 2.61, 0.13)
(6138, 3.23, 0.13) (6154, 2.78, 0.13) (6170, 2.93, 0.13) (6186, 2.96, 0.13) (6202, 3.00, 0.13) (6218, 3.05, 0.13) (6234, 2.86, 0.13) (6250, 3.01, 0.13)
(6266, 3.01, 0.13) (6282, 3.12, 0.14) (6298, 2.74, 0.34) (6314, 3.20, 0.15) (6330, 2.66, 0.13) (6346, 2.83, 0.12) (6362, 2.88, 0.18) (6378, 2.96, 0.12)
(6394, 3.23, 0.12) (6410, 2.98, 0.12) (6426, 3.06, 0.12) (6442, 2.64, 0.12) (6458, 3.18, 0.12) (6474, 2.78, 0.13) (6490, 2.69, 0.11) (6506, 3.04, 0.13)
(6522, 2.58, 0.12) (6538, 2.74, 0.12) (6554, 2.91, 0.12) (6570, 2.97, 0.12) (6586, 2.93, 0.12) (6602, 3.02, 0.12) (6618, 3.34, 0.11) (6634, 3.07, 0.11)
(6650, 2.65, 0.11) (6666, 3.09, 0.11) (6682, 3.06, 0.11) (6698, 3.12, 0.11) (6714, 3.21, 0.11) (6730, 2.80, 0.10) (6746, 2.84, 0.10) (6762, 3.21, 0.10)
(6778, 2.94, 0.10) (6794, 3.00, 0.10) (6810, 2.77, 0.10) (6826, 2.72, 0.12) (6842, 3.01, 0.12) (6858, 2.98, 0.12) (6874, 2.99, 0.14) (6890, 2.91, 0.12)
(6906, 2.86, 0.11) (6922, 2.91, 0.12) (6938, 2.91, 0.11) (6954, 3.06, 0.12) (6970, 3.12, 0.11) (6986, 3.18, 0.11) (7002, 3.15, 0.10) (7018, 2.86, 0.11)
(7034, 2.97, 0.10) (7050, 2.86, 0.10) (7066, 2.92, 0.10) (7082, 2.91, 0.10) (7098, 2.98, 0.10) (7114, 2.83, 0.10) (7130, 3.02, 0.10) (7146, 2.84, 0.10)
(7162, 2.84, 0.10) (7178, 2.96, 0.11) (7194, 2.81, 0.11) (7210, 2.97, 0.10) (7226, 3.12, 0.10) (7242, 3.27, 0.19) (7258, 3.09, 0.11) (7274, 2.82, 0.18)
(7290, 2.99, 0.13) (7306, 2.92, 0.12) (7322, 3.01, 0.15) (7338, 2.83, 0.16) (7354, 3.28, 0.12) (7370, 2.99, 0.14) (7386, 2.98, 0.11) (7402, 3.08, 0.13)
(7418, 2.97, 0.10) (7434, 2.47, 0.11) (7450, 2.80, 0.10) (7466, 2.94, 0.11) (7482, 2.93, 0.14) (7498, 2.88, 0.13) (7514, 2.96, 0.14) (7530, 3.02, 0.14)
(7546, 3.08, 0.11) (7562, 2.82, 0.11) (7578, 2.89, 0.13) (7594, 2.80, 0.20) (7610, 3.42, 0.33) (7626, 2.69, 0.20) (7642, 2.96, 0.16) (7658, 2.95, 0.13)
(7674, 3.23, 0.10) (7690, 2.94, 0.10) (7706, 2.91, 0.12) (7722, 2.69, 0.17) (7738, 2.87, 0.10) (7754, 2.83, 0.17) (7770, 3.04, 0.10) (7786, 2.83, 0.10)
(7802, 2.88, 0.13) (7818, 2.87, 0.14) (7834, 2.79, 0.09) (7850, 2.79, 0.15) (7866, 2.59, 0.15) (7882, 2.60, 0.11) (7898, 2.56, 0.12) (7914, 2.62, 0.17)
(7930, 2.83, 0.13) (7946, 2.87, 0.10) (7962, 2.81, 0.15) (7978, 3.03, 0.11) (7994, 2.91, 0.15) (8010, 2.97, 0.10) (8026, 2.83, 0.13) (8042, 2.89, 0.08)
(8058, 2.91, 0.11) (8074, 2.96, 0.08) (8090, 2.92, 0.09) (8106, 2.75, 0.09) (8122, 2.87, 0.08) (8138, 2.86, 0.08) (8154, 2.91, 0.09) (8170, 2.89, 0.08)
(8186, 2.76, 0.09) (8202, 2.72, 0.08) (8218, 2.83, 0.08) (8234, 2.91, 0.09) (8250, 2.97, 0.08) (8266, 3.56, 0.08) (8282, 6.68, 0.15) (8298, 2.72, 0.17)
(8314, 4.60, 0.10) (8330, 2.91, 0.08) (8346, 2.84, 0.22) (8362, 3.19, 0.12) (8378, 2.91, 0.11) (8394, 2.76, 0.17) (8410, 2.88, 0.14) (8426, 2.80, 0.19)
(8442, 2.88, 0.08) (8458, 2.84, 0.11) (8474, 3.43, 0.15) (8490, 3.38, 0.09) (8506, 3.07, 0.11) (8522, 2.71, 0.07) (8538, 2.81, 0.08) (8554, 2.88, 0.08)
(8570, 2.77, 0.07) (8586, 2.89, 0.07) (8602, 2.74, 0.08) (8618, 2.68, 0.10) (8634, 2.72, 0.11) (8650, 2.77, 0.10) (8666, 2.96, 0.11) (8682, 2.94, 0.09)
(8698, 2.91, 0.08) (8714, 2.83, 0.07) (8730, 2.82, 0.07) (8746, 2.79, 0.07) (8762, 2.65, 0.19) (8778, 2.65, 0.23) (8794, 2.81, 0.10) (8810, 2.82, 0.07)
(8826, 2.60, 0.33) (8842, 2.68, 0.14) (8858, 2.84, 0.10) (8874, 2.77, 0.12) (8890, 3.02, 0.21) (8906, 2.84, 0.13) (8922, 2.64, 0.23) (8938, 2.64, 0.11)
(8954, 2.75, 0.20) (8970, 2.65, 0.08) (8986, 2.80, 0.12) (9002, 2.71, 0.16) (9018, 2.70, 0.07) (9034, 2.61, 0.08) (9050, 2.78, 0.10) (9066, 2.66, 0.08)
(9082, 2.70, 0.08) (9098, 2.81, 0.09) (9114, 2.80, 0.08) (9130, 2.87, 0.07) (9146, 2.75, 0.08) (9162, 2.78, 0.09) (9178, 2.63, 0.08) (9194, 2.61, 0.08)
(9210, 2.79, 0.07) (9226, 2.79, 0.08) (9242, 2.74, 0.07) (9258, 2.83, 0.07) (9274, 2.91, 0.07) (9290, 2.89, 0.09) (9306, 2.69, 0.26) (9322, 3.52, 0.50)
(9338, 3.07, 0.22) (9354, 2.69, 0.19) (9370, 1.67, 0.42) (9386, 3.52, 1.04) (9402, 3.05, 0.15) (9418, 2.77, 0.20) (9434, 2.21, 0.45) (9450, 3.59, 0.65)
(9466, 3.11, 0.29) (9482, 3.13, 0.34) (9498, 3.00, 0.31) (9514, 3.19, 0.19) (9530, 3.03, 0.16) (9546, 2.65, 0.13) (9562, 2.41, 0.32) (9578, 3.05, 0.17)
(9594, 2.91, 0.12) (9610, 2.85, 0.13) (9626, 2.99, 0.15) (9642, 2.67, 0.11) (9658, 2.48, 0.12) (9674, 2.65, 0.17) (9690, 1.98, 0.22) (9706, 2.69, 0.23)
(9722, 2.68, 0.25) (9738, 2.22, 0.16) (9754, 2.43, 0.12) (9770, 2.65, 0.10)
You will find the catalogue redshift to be 0.262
